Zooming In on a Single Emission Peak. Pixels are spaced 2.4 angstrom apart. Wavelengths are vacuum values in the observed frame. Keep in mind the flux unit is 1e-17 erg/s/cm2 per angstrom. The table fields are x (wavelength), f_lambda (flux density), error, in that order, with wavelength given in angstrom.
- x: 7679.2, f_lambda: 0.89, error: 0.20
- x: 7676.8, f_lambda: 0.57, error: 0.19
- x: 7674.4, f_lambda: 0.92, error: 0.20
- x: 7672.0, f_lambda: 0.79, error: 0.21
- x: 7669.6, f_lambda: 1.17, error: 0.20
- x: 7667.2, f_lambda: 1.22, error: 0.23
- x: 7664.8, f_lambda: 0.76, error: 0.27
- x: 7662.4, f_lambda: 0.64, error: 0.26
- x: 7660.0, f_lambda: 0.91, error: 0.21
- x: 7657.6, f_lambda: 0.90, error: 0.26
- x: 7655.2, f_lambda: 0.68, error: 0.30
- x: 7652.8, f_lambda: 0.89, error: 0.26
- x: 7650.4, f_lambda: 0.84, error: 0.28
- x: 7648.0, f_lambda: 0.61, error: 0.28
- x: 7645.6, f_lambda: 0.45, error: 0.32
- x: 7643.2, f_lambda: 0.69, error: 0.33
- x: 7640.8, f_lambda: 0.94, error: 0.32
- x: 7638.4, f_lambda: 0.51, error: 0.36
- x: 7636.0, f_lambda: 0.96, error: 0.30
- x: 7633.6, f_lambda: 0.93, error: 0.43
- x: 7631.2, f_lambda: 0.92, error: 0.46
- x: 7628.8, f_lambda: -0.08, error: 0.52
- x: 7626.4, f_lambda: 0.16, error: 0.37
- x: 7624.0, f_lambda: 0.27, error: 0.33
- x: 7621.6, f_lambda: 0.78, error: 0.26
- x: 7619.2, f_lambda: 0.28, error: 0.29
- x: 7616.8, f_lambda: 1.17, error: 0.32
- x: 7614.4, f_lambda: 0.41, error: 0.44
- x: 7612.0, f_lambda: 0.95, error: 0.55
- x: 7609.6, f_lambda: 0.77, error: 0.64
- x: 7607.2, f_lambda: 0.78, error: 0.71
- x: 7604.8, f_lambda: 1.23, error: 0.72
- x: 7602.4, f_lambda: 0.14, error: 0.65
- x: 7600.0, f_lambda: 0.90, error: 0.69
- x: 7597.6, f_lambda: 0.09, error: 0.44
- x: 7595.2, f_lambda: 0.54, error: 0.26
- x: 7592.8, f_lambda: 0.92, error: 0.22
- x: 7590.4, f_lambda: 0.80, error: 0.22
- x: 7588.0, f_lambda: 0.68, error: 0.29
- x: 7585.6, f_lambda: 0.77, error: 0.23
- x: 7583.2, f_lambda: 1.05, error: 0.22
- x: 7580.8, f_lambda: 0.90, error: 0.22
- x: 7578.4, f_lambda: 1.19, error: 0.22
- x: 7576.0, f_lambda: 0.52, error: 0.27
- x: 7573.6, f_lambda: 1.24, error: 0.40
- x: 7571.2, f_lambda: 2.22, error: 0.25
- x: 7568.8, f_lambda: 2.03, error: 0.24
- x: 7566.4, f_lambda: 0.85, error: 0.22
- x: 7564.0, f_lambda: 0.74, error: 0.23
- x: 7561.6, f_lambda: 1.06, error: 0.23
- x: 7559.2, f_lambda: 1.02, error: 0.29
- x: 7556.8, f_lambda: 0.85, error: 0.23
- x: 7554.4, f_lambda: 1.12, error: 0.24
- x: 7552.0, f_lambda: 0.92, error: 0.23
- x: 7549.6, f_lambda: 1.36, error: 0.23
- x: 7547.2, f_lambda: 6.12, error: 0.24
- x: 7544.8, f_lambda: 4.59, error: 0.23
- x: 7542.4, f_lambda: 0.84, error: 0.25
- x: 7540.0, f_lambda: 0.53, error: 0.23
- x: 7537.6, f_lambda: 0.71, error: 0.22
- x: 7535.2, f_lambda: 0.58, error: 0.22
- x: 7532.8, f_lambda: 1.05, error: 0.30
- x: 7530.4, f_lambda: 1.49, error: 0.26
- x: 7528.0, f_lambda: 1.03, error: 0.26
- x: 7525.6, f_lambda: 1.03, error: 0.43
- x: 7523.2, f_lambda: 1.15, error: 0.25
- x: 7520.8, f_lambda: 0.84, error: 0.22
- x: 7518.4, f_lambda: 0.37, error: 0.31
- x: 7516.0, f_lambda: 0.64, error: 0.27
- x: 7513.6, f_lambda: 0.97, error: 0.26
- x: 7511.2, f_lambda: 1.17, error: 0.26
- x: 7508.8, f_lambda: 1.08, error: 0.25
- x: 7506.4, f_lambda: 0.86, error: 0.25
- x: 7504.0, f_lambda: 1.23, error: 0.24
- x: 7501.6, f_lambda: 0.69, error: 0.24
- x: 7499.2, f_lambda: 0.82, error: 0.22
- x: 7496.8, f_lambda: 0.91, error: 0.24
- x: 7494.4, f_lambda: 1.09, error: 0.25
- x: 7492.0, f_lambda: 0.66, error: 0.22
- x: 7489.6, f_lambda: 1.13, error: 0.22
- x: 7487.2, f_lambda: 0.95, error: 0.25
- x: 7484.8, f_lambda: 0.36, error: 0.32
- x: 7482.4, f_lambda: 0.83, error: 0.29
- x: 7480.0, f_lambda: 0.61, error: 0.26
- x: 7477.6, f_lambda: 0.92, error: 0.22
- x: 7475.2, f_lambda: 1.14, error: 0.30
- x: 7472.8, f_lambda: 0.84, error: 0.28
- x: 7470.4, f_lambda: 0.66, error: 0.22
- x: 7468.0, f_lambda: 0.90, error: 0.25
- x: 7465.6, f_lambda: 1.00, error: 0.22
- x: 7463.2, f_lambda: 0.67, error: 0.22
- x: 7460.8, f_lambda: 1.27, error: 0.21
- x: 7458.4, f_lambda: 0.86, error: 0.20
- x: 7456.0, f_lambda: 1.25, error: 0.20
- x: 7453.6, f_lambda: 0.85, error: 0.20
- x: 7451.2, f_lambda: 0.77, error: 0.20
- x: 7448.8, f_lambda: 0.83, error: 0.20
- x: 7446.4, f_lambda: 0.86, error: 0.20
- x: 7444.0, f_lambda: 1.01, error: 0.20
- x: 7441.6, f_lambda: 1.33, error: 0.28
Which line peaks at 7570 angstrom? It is [N II] 6583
